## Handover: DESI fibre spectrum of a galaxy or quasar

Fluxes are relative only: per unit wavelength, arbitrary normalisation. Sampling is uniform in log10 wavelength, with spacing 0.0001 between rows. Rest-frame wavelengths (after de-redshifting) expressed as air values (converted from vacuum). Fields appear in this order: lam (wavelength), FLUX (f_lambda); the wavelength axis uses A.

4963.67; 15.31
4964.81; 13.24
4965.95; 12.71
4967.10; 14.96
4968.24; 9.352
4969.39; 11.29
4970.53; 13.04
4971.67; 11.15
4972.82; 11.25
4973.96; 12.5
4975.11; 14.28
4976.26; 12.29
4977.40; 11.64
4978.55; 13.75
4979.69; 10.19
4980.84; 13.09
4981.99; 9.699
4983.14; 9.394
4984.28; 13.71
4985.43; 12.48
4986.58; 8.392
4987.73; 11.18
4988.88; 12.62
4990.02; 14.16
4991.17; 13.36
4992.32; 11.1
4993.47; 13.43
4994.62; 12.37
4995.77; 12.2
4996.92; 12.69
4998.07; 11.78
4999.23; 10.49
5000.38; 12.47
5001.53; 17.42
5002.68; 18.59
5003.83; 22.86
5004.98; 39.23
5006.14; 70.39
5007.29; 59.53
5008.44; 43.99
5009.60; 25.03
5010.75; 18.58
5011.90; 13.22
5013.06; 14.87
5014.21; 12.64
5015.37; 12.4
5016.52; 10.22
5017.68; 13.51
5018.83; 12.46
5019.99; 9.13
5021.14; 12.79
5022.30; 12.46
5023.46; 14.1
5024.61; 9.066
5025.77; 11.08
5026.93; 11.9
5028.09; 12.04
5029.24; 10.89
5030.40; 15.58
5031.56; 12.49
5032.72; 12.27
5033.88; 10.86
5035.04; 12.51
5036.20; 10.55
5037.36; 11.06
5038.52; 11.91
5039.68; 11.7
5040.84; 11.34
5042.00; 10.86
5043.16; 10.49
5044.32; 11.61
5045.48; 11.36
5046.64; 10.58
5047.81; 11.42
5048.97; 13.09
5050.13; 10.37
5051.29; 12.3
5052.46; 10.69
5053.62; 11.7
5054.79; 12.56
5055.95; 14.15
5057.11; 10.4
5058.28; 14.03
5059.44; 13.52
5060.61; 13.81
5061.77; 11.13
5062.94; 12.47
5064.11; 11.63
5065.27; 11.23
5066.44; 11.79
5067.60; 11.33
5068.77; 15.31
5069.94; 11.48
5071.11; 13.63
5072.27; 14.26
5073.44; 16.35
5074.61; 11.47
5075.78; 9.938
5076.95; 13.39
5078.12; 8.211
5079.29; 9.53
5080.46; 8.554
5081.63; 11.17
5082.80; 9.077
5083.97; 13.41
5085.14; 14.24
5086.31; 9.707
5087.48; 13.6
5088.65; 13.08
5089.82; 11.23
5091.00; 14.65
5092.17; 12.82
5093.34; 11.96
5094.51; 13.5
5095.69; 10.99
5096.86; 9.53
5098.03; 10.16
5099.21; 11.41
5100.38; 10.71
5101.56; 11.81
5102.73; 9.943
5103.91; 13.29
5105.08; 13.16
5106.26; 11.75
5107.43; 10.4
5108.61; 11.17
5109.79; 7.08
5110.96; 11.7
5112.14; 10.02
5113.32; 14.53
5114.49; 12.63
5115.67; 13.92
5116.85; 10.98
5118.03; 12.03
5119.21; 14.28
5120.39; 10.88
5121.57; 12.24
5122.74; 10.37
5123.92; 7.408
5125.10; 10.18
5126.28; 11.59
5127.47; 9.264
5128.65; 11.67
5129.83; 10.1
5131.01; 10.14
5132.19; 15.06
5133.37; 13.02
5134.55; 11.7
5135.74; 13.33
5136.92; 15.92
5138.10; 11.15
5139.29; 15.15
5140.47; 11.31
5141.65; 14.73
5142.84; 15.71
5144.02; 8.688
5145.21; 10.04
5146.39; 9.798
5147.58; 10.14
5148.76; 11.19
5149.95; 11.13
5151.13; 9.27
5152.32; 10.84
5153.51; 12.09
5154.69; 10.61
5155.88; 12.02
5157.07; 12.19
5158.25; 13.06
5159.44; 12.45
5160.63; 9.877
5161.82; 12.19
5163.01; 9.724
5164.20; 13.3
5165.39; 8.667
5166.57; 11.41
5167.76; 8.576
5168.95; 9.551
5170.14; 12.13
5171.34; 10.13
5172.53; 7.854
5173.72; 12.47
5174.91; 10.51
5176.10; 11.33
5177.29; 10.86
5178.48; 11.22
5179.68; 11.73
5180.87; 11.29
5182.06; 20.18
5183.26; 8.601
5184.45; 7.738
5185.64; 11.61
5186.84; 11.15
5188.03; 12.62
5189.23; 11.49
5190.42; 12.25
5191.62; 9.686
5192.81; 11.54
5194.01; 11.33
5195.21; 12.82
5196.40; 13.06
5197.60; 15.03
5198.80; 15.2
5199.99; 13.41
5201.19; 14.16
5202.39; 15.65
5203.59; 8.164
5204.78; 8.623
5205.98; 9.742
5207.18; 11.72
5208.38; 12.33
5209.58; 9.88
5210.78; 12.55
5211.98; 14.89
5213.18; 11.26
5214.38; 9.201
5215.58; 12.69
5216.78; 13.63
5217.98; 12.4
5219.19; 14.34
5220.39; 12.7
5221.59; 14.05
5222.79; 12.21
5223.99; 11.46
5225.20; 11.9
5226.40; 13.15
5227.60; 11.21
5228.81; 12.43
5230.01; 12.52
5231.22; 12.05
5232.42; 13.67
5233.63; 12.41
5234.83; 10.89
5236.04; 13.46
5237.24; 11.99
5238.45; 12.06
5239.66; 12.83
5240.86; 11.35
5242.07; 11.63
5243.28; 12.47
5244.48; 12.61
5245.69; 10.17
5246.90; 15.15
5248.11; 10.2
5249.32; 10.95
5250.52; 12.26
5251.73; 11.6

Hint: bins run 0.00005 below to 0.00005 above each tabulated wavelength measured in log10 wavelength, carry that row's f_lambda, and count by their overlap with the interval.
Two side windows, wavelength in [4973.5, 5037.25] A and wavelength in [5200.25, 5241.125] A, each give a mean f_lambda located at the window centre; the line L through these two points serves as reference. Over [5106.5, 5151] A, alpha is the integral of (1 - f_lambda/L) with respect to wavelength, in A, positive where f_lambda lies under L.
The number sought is 6.9 A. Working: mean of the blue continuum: 15.8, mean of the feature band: 11.6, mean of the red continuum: 12.2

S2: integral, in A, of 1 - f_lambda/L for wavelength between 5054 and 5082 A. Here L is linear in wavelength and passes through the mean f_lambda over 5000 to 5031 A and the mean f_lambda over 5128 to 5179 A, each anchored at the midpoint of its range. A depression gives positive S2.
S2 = 7.64 A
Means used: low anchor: 19.9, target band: 12.1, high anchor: 11.4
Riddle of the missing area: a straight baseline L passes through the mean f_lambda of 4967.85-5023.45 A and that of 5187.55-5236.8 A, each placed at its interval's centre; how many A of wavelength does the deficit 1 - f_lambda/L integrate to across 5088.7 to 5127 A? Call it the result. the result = 7.3 A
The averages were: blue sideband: 16.4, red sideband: 12.3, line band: 11.5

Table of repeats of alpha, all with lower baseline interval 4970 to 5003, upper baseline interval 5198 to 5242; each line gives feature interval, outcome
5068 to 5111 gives 2.2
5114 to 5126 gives 0.8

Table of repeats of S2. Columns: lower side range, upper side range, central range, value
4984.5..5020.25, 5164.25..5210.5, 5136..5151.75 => 1.6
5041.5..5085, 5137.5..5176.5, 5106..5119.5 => -0.2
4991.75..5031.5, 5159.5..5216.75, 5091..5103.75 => 2.9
